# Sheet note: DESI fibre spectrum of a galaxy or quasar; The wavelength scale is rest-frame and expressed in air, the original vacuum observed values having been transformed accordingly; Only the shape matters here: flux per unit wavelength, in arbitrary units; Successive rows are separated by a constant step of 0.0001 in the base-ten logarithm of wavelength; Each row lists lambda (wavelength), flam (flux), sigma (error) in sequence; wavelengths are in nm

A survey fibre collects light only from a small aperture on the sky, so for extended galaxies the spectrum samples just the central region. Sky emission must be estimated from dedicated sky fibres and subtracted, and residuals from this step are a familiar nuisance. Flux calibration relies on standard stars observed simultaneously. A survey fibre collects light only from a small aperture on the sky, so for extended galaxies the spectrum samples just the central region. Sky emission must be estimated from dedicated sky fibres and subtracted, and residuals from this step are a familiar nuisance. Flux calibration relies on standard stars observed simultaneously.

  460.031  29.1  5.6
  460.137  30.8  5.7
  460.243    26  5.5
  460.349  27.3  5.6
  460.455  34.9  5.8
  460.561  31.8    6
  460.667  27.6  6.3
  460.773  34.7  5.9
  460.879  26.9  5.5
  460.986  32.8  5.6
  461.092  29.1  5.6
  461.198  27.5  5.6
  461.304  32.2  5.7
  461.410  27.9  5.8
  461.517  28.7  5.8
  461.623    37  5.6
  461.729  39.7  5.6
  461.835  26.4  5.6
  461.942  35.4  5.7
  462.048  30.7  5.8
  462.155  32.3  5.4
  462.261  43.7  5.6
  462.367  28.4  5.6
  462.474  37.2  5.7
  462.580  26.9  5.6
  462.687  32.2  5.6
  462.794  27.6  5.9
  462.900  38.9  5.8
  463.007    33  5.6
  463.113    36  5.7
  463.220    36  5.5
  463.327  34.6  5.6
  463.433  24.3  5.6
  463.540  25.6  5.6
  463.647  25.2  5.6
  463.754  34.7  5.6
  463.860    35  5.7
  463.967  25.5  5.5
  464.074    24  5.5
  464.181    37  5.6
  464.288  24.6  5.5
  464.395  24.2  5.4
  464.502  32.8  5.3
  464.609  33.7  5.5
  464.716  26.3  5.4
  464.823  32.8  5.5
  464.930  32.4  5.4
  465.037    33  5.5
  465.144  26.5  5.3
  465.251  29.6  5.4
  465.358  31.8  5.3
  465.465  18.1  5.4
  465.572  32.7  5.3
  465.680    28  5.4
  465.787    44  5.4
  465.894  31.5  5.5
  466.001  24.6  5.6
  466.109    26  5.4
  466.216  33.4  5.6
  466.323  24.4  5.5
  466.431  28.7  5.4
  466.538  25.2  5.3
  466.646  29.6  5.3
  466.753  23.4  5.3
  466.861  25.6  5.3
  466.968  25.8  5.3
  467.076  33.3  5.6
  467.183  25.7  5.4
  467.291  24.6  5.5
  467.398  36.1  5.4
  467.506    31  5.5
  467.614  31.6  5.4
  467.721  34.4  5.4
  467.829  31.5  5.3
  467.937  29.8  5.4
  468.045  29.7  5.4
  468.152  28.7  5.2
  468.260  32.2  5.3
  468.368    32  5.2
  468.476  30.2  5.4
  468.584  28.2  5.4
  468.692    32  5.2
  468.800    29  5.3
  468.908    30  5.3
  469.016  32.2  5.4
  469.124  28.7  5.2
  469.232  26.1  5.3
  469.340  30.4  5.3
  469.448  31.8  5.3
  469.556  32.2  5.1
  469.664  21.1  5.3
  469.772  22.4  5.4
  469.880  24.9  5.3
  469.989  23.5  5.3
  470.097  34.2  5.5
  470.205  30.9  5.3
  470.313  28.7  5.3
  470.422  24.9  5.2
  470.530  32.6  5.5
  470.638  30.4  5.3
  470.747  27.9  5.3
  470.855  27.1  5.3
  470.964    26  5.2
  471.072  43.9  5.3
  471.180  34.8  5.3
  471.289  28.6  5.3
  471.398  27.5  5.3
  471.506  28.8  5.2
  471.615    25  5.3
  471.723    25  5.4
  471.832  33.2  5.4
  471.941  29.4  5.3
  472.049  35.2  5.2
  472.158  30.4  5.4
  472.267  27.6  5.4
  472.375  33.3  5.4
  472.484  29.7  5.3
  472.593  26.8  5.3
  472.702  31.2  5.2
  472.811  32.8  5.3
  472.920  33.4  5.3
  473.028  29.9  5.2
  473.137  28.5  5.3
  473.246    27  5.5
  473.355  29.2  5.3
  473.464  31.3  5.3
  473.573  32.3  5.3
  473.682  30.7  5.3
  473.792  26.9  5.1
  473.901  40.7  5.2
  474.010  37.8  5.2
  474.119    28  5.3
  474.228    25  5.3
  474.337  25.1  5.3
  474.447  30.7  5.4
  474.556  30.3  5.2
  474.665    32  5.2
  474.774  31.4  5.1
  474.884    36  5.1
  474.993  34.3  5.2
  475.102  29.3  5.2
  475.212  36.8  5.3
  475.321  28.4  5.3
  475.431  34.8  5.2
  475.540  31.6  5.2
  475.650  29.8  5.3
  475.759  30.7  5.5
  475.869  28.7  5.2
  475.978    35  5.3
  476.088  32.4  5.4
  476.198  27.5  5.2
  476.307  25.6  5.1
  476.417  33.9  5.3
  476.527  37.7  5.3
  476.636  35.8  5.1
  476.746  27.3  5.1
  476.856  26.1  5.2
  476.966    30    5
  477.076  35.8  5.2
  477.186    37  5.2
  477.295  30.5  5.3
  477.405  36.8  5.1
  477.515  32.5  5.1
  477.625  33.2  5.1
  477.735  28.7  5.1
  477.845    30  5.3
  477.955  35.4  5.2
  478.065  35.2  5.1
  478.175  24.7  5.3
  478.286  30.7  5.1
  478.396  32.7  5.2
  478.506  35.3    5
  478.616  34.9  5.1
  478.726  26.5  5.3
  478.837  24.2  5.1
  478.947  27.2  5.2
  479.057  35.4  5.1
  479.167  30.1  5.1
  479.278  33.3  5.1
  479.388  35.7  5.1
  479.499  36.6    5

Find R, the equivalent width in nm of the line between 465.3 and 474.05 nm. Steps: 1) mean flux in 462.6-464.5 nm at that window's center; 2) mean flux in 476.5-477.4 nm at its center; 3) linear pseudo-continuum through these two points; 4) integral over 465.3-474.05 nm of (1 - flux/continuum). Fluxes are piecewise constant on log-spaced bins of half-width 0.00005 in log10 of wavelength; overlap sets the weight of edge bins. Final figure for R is 0.48 nm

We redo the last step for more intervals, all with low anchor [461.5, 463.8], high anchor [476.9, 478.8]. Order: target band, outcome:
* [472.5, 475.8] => 0.12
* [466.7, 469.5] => 0.23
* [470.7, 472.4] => 0.11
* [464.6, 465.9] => 0.07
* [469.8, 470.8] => 0.12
